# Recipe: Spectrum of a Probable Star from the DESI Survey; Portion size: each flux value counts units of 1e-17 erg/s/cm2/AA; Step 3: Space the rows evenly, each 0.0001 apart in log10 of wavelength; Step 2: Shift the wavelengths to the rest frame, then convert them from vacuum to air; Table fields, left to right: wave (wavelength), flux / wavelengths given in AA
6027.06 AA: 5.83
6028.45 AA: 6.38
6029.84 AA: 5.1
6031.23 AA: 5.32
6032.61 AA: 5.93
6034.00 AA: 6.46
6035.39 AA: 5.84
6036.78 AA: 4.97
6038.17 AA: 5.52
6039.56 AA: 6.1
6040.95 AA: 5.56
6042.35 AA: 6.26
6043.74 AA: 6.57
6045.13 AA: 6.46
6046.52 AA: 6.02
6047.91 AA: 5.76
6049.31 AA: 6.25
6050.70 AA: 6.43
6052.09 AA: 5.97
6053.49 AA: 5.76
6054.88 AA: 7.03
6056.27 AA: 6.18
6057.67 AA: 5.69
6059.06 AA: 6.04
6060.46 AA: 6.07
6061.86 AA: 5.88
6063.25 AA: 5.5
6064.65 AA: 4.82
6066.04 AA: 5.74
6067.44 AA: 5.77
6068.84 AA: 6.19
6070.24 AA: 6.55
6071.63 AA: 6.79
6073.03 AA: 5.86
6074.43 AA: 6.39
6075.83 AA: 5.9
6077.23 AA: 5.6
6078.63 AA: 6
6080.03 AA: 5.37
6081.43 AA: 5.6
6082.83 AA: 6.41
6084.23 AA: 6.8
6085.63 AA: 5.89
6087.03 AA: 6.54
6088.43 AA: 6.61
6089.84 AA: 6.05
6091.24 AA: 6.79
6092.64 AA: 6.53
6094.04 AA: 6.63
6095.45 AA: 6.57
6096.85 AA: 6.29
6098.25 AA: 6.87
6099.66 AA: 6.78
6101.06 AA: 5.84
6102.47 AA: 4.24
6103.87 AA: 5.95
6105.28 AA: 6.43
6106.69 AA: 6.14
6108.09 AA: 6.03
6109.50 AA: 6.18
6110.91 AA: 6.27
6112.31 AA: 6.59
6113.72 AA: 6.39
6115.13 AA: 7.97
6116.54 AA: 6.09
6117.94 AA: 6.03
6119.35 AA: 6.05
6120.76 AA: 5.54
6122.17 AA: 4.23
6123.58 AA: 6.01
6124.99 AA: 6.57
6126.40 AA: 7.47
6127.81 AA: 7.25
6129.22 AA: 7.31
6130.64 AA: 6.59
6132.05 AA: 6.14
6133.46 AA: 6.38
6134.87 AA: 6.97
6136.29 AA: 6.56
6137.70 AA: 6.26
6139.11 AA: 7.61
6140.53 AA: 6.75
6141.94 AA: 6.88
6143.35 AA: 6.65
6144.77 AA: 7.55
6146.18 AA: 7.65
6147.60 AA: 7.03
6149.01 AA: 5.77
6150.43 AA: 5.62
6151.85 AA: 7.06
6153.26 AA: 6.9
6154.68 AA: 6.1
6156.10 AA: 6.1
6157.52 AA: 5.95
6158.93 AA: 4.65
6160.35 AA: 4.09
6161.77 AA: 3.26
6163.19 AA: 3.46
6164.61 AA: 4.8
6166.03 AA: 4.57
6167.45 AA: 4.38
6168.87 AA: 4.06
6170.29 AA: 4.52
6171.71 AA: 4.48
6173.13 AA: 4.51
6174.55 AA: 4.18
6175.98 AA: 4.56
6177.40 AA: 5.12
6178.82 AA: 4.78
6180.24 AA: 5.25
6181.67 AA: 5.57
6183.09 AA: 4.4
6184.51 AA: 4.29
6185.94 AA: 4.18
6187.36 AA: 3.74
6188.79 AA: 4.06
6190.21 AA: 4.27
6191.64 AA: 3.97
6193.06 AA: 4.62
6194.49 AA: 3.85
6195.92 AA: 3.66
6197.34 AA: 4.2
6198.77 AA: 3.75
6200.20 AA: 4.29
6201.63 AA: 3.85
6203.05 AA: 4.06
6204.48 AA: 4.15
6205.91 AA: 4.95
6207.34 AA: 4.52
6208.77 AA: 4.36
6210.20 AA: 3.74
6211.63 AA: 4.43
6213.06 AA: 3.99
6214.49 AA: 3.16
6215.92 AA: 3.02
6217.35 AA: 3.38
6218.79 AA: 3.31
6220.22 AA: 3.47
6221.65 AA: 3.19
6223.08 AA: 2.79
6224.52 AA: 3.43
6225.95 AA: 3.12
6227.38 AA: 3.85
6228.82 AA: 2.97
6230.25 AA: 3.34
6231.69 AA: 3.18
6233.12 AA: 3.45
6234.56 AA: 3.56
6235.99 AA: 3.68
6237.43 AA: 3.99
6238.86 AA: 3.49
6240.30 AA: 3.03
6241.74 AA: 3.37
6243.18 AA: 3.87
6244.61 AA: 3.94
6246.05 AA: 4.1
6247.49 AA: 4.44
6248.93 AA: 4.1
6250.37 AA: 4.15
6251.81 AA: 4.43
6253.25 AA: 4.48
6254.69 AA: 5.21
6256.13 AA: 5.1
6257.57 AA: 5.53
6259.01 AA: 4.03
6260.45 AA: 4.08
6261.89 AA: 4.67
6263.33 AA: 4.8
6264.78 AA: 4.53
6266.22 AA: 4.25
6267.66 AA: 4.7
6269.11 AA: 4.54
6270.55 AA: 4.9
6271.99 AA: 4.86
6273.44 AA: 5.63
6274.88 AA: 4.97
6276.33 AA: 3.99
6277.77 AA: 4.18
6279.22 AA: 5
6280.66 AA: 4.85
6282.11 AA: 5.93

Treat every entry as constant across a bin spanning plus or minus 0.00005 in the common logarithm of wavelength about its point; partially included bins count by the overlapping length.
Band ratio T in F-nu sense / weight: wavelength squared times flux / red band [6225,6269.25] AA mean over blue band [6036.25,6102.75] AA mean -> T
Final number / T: 0.71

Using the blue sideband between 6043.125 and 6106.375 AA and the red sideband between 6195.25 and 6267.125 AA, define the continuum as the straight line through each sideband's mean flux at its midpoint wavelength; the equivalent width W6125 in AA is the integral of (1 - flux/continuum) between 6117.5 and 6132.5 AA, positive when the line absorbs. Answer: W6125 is -2.5 AA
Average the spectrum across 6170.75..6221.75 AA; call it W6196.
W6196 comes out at 4.16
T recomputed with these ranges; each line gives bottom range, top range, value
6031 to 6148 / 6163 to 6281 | 0.70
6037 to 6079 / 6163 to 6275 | 0.73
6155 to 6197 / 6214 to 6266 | 0.88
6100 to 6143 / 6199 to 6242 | 0.59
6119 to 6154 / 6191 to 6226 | 0.59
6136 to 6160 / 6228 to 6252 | 0.59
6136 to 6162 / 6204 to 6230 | 0.59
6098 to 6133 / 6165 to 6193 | 0.73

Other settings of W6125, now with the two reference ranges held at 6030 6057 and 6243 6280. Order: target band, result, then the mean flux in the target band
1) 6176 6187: 0.75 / 4.75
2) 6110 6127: -2.31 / 6.26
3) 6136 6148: -3.71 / 7.01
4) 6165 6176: 1.61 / 4.41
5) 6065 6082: -0.45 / 5.96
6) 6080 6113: -3.43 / 6.24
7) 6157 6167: 1.64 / 4.37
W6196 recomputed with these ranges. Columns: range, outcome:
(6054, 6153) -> 6.31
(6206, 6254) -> 3.69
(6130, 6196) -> 5.33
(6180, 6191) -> 4.43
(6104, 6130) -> 6.35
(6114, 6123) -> 6.01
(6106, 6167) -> 6.17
